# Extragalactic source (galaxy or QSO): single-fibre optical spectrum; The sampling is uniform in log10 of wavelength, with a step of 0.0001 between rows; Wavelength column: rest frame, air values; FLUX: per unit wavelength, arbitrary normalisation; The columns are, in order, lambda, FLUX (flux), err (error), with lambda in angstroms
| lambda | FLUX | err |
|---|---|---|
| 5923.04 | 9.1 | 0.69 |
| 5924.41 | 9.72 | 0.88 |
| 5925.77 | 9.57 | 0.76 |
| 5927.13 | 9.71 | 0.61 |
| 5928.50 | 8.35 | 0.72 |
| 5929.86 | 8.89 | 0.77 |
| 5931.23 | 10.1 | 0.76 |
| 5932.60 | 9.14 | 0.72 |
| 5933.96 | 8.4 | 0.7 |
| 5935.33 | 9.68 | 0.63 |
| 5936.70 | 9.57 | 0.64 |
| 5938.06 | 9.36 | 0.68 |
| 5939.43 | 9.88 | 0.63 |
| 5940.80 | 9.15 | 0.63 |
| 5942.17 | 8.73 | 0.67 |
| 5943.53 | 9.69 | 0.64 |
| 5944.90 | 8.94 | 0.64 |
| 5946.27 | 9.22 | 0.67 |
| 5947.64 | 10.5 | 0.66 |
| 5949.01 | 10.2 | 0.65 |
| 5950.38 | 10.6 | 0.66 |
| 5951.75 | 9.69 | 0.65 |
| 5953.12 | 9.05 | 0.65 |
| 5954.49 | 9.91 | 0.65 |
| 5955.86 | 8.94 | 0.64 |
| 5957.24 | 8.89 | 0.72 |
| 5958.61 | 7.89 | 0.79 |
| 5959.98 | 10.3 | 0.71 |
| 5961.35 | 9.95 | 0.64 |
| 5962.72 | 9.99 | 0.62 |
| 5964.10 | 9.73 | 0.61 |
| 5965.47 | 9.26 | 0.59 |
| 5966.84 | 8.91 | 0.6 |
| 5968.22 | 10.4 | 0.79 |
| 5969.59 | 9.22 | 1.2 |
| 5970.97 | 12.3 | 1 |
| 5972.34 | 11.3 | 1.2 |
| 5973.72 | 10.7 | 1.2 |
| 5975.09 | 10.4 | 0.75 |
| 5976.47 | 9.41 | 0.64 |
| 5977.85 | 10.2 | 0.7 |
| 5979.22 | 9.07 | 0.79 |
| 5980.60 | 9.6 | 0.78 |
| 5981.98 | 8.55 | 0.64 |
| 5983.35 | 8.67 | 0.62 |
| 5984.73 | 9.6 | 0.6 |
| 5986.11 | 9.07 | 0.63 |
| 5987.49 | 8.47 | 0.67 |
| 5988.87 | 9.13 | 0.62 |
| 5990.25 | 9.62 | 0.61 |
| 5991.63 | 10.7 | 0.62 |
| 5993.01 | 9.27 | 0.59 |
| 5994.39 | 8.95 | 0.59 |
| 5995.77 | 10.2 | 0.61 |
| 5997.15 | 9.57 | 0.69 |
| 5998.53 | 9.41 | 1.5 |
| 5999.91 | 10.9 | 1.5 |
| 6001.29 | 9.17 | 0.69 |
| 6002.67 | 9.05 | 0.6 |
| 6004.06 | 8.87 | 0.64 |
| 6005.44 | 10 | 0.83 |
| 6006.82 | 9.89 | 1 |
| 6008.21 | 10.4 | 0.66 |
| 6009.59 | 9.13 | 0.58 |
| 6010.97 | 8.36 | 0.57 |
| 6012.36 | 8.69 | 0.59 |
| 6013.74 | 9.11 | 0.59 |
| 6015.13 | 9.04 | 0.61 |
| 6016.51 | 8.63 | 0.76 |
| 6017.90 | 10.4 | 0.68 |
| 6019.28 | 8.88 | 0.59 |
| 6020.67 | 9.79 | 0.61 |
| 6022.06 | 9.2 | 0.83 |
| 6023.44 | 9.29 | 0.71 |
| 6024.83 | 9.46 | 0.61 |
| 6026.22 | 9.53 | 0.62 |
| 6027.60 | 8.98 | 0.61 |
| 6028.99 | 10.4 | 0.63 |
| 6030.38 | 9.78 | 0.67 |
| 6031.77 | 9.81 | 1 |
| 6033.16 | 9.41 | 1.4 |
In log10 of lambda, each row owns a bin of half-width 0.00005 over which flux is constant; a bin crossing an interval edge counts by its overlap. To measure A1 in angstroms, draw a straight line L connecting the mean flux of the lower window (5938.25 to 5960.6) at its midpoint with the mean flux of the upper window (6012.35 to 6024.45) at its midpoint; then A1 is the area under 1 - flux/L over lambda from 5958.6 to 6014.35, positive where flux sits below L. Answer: -1.5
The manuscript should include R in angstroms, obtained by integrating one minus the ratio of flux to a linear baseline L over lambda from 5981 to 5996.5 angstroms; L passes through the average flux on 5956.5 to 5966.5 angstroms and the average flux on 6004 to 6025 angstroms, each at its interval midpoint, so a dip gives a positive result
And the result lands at 0.12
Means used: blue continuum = 9.41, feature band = 9.3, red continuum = 9.33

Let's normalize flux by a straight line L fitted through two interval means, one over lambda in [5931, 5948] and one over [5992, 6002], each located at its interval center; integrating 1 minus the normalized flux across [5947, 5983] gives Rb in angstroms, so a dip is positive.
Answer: -1.08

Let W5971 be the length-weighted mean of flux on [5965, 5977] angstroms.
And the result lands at 10.2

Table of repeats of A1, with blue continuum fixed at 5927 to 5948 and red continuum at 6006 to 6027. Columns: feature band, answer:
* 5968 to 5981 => -1.3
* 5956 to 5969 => -0.2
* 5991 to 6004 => -0.5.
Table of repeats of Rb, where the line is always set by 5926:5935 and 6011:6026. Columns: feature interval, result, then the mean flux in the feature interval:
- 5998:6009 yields -0.61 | 9.71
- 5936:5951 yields -0.76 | 9.62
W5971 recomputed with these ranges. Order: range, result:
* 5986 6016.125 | 9.41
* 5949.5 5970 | 9.53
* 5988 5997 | 9.62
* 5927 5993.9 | 9.55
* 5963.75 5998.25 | 9.69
